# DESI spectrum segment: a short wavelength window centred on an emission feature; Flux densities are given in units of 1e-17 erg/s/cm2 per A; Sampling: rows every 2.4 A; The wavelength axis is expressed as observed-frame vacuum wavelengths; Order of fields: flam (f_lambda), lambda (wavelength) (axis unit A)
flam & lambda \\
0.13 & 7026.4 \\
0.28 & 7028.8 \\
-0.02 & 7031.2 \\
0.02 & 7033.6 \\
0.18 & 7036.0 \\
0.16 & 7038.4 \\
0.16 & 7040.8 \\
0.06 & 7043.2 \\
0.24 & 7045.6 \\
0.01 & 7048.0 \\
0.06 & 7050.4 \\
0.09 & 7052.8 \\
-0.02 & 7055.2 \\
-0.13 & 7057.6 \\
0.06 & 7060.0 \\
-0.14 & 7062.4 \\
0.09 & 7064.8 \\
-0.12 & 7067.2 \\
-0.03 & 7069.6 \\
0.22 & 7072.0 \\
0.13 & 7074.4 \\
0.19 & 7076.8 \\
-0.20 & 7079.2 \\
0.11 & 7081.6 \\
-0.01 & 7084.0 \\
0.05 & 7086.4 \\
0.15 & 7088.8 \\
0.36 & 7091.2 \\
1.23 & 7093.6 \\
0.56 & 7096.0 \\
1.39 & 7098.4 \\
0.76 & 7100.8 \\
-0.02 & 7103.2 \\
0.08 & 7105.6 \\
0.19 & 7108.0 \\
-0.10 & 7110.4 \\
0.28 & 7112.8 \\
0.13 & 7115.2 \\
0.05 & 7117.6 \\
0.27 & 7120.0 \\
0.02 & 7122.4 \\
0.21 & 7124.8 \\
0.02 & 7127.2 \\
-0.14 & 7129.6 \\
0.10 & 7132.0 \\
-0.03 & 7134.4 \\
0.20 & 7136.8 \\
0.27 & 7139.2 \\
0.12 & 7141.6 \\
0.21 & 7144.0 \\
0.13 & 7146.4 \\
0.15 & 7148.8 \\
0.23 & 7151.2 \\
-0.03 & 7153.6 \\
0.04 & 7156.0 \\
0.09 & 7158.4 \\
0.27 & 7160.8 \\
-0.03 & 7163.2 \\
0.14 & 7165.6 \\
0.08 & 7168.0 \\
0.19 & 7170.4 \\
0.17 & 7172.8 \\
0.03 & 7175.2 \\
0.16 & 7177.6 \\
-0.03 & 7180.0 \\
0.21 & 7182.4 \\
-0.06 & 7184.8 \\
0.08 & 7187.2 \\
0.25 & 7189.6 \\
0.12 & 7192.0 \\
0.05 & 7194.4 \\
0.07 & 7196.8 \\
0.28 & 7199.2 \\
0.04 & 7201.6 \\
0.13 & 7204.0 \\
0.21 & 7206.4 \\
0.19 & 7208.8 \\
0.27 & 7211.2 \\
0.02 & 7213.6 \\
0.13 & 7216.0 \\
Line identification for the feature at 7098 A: [O II] 3727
